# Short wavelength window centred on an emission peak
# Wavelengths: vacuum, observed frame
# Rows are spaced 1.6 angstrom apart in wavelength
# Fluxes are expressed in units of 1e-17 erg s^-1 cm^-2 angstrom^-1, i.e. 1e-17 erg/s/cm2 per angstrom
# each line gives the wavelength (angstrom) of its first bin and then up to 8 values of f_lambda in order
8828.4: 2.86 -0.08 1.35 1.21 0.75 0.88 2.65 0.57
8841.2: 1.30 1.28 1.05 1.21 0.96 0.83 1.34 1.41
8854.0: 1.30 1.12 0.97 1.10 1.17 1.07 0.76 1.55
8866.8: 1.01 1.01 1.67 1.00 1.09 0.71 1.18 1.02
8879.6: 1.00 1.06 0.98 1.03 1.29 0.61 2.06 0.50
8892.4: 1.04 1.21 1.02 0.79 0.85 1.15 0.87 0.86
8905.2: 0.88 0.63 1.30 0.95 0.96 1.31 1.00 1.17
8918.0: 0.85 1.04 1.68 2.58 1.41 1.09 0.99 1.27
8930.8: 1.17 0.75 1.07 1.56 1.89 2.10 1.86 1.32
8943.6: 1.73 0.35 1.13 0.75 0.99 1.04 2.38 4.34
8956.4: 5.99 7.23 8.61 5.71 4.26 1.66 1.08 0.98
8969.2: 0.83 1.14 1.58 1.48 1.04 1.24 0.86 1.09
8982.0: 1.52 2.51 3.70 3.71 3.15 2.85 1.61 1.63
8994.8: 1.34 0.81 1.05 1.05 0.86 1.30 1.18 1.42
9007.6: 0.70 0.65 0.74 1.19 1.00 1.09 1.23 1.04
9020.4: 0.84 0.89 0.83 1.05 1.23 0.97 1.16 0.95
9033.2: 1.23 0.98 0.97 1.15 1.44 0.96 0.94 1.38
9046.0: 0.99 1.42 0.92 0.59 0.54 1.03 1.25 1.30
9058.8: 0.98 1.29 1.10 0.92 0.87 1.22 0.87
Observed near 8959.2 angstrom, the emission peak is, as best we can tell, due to H-alpha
